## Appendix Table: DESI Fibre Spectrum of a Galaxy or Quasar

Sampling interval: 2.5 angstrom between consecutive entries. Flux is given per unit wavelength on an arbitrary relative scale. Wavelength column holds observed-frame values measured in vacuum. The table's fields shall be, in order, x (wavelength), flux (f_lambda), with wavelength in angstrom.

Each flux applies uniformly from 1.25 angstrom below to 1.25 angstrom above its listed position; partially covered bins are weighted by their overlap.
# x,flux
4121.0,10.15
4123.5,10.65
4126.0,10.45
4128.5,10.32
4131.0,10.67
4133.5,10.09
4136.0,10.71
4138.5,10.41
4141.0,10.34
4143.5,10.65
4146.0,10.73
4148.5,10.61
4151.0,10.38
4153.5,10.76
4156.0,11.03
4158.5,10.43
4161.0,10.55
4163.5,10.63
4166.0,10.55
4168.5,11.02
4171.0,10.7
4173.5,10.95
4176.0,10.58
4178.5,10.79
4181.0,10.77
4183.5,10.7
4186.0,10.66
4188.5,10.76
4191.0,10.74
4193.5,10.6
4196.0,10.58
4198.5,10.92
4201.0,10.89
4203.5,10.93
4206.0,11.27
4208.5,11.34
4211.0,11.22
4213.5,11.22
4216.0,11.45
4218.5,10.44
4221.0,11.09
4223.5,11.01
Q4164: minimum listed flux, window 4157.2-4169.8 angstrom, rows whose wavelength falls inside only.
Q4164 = 10.43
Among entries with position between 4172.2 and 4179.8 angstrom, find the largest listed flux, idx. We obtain 10.95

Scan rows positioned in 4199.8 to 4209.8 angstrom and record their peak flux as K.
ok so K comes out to 11.34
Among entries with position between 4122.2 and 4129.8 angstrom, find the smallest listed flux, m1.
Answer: 10.32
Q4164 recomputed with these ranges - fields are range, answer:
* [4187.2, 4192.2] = 10.74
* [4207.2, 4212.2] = 11.22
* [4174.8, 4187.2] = 10.58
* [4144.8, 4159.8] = 10.38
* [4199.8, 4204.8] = 10.89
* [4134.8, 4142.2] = 10.34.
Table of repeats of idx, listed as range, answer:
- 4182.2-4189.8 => 10.76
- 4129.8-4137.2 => 10.71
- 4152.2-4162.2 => 11.03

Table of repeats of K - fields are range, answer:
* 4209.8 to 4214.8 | 11.22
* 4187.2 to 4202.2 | 10.92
